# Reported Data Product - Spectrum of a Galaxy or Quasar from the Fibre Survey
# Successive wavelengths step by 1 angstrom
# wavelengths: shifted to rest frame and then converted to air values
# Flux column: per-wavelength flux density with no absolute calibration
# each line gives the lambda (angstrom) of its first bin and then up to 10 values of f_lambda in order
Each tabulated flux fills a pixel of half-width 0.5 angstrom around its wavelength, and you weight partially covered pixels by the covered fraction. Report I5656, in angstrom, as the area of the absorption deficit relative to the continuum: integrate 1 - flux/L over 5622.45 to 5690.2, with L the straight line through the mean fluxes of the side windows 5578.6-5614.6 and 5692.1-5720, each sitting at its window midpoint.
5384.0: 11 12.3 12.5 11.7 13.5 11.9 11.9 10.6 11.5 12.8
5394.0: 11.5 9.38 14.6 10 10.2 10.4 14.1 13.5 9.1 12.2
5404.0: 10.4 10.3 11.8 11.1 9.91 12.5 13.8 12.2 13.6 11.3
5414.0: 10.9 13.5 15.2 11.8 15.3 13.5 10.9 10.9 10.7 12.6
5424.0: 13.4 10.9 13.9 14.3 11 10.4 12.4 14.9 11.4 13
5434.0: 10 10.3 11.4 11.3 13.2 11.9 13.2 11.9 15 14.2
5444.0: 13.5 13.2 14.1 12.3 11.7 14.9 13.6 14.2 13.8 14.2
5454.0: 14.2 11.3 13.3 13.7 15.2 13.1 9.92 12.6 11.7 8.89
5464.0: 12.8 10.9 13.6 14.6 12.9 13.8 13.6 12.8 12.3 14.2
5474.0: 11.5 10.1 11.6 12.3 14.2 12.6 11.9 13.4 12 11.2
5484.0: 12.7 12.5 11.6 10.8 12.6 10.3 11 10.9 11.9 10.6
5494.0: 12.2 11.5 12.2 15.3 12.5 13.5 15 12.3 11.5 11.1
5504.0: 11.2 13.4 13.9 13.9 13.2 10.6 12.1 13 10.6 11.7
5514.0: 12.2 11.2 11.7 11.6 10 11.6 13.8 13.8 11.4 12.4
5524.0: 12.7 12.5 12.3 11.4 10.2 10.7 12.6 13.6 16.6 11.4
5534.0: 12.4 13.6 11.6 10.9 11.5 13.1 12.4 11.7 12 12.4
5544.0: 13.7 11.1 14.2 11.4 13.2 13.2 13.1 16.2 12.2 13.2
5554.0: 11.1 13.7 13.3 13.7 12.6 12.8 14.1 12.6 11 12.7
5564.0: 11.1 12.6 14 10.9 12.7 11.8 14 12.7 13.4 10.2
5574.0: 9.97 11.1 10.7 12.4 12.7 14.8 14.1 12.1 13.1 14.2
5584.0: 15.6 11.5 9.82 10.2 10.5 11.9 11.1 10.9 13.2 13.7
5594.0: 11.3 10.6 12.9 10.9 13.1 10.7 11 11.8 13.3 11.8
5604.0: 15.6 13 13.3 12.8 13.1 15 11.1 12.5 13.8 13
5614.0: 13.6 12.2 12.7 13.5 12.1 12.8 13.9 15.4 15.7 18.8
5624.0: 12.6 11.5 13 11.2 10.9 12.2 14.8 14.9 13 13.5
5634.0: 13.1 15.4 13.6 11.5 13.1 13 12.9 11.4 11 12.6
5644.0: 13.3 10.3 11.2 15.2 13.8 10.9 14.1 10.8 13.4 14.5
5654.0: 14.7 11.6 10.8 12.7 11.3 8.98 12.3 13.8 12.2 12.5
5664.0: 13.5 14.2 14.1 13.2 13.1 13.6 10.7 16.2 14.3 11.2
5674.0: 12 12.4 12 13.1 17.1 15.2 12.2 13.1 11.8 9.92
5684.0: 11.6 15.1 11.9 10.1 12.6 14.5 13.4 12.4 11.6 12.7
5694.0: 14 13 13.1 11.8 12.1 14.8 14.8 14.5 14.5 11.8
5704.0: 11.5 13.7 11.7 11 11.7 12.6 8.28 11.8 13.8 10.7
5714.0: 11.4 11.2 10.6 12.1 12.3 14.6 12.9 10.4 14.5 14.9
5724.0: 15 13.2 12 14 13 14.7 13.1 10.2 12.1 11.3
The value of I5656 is -2.1 angstrom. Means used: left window 12.5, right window 12.4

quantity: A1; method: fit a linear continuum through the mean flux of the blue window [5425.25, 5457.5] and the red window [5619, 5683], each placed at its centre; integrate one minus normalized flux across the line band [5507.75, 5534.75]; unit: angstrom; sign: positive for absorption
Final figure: 1.63 angstrom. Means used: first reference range 12.9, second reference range 13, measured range 12.1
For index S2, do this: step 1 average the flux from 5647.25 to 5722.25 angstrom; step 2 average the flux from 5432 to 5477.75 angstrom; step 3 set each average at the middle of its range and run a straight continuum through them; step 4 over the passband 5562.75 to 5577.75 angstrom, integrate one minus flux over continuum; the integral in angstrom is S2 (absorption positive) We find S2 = 0.78 angstrom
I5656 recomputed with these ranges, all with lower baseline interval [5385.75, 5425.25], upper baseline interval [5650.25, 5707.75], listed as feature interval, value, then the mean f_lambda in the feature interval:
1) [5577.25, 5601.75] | 0.71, 12.2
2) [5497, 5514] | -0.38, 12.5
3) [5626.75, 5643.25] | -0.23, 12.9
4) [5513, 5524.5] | 0.27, 12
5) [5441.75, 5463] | -1.93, 13.2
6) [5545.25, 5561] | -0.92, 13.1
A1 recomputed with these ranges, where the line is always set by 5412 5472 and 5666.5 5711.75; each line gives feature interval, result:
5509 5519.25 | 1.0 angstrom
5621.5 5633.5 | -0.7 angstrom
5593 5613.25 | 0.3 angstrom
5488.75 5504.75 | 0.8 angstrom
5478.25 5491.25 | 0.9 angstrom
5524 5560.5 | 0.2 angstrom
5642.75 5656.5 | 0.1 angstrom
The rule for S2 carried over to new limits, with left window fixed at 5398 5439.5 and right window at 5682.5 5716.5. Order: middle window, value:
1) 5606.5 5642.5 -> -2.7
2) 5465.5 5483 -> -0.9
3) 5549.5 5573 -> -1.1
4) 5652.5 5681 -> -1.5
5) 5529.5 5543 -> -0.4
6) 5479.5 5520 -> 0.2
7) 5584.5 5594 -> 0.6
